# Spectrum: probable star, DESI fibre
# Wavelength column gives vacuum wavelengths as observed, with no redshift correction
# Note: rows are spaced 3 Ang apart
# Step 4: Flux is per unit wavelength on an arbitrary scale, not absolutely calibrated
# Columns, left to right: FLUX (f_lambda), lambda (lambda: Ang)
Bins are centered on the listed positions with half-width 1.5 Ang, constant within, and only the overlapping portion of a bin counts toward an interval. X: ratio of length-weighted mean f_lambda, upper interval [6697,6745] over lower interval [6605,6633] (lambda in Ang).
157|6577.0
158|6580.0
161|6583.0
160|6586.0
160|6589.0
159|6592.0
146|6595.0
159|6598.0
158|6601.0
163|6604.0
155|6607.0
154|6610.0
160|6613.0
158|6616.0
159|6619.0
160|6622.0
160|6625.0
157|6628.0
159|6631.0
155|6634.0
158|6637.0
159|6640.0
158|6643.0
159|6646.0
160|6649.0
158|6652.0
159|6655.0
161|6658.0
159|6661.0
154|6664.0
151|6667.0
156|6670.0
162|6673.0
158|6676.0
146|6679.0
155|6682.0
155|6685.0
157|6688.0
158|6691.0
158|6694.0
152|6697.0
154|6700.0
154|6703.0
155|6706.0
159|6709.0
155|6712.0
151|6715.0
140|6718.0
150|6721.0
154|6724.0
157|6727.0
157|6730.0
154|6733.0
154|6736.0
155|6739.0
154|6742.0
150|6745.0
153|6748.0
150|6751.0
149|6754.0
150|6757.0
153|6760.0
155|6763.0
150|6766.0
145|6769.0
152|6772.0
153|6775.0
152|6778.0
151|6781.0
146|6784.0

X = 1.0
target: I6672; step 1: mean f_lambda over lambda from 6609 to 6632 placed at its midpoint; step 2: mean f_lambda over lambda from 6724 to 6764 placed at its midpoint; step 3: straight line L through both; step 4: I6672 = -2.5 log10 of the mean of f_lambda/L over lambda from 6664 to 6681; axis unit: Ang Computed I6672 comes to 0.012 mag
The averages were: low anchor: 158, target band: 155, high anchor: 153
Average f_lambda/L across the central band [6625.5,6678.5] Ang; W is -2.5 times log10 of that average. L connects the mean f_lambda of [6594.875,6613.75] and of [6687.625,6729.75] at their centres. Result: -0.014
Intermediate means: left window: 157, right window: 154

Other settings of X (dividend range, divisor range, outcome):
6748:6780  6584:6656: 0.96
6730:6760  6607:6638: 0.97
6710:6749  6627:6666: 0.97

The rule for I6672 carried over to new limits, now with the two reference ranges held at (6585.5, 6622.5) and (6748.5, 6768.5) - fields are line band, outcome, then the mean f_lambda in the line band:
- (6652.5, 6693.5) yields -0.01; 156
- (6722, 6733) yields -0.02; 155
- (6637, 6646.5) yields -0.02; 159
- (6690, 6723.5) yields 0.00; 153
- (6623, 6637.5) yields -0.01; 158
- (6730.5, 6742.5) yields -0.02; 154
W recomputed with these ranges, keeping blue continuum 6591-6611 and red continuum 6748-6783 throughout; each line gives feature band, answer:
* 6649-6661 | -0.03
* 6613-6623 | -0.02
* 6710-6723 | 0.02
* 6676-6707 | -0.01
